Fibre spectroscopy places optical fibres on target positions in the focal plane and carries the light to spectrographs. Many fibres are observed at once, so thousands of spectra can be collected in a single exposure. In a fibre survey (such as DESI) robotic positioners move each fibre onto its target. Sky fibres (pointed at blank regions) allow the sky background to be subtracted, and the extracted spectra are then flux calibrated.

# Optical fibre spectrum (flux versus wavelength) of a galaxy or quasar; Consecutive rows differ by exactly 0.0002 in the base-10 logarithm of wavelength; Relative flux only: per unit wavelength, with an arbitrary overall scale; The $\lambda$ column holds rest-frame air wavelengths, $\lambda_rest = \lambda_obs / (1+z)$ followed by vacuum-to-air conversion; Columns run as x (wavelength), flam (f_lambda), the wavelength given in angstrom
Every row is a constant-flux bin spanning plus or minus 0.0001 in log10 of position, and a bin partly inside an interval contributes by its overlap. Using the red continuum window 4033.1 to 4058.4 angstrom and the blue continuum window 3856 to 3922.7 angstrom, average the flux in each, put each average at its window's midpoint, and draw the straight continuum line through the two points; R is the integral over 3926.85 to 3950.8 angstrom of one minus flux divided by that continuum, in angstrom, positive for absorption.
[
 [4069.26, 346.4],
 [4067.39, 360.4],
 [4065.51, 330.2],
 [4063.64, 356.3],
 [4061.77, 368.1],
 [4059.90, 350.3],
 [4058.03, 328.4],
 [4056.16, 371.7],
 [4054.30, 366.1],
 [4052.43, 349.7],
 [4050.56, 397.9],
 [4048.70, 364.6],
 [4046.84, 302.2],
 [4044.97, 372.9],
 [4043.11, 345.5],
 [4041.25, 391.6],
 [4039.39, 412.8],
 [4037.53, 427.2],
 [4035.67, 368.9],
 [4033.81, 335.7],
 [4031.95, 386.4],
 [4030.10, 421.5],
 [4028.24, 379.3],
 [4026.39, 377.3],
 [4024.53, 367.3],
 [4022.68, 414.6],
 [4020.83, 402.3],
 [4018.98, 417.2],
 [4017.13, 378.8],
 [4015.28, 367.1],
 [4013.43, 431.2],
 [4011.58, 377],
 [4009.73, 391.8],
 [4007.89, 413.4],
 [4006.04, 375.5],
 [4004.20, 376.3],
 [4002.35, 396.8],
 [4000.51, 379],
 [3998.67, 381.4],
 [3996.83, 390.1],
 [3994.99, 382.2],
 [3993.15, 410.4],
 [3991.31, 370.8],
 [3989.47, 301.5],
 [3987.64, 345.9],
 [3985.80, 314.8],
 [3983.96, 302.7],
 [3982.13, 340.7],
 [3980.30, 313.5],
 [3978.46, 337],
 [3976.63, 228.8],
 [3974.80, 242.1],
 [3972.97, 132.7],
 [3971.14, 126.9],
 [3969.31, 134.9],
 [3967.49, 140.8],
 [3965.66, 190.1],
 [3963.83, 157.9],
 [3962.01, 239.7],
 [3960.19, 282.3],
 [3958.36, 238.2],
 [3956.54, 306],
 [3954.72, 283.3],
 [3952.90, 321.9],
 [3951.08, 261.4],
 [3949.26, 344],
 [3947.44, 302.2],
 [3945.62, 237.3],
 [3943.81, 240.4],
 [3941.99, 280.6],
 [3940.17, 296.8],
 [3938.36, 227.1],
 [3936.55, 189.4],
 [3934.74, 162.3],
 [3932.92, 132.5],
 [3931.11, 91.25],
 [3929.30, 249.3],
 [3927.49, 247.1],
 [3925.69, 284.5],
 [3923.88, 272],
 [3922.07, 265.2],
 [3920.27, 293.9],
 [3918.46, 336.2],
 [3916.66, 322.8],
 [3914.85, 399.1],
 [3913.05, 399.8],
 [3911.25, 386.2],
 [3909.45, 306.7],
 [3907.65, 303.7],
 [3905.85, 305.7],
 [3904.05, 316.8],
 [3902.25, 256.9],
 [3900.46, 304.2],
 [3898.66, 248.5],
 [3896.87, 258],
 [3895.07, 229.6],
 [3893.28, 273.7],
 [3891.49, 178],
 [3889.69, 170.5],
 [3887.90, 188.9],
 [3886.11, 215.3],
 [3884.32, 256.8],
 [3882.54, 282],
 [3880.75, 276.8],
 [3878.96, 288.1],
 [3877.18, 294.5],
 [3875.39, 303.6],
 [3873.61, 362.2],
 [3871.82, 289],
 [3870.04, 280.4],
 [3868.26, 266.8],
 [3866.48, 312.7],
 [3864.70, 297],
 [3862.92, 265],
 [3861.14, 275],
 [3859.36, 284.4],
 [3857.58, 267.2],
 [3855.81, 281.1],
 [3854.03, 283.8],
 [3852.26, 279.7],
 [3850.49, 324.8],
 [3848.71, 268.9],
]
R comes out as 6.2 angstrom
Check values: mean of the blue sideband 286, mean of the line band 231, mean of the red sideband 368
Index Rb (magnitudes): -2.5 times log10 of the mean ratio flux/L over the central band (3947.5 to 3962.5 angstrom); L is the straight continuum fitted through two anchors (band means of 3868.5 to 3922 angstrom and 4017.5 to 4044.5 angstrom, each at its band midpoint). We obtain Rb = 0.16 mag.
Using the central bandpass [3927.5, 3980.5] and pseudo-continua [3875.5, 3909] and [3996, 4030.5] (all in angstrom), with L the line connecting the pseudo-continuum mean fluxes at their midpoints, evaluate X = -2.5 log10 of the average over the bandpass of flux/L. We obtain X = 0.380 mag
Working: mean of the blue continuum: 260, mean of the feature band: 230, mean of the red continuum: 391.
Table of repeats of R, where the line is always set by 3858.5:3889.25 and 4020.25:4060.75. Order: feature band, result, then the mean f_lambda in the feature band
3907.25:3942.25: 3.9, 272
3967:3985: 5.6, 233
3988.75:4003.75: -1.3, 377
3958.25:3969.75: 4.6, 197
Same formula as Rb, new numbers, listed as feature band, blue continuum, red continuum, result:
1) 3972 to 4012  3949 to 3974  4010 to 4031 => -0.091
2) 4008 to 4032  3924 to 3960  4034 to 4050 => -0.146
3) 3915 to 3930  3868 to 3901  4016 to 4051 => 0.004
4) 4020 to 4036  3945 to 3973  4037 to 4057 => -0.127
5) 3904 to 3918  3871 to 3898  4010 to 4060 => -0.227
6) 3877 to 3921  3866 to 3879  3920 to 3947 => -0.064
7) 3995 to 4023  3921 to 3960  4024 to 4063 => -0.187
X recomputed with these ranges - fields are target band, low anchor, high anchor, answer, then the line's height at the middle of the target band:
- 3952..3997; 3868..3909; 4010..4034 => 0.27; 347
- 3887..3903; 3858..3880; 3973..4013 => 0.28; 304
